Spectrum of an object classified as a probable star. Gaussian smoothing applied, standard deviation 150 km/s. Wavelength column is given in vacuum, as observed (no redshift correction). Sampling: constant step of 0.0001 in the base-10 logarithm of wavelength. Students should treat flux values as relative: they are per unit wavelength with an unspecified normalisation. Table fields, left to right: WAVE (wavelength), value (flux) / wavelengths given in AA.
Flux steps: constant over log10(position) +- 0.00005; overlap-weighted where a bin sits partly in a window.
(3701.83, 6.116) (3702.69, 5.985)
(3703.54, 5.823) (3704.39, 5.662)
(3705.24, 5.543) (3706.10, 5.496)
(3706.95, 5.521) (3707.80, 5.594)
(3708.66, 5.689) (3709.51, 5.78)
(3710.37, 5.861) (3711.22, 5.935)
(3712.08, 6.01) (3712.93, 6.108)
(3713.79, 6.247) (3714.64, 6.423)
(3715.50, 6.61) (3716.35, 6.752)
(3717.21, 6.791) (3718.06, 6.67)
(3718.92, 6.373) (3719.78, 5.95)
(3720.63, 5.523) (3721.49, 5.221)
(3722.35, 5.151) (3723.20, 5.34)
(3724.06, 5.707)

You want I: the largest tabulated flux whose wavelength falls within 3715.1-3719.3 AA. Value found 6.791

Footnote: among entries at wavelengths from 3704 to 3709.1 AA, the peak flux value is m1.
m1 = 5.689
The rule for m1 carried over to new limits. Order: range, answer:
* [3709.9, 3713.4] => 6.108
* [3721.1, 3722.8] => 5.221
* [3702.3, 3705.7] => 5.985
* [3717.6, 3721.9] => 6.67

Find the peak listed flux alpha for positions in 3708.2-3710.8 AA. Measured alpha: 5.861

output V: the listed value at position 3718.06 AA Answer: 6.67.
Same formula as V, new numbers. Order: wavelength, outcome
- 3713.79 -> 6.247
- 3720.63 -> 5.523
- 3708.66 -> 5.689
